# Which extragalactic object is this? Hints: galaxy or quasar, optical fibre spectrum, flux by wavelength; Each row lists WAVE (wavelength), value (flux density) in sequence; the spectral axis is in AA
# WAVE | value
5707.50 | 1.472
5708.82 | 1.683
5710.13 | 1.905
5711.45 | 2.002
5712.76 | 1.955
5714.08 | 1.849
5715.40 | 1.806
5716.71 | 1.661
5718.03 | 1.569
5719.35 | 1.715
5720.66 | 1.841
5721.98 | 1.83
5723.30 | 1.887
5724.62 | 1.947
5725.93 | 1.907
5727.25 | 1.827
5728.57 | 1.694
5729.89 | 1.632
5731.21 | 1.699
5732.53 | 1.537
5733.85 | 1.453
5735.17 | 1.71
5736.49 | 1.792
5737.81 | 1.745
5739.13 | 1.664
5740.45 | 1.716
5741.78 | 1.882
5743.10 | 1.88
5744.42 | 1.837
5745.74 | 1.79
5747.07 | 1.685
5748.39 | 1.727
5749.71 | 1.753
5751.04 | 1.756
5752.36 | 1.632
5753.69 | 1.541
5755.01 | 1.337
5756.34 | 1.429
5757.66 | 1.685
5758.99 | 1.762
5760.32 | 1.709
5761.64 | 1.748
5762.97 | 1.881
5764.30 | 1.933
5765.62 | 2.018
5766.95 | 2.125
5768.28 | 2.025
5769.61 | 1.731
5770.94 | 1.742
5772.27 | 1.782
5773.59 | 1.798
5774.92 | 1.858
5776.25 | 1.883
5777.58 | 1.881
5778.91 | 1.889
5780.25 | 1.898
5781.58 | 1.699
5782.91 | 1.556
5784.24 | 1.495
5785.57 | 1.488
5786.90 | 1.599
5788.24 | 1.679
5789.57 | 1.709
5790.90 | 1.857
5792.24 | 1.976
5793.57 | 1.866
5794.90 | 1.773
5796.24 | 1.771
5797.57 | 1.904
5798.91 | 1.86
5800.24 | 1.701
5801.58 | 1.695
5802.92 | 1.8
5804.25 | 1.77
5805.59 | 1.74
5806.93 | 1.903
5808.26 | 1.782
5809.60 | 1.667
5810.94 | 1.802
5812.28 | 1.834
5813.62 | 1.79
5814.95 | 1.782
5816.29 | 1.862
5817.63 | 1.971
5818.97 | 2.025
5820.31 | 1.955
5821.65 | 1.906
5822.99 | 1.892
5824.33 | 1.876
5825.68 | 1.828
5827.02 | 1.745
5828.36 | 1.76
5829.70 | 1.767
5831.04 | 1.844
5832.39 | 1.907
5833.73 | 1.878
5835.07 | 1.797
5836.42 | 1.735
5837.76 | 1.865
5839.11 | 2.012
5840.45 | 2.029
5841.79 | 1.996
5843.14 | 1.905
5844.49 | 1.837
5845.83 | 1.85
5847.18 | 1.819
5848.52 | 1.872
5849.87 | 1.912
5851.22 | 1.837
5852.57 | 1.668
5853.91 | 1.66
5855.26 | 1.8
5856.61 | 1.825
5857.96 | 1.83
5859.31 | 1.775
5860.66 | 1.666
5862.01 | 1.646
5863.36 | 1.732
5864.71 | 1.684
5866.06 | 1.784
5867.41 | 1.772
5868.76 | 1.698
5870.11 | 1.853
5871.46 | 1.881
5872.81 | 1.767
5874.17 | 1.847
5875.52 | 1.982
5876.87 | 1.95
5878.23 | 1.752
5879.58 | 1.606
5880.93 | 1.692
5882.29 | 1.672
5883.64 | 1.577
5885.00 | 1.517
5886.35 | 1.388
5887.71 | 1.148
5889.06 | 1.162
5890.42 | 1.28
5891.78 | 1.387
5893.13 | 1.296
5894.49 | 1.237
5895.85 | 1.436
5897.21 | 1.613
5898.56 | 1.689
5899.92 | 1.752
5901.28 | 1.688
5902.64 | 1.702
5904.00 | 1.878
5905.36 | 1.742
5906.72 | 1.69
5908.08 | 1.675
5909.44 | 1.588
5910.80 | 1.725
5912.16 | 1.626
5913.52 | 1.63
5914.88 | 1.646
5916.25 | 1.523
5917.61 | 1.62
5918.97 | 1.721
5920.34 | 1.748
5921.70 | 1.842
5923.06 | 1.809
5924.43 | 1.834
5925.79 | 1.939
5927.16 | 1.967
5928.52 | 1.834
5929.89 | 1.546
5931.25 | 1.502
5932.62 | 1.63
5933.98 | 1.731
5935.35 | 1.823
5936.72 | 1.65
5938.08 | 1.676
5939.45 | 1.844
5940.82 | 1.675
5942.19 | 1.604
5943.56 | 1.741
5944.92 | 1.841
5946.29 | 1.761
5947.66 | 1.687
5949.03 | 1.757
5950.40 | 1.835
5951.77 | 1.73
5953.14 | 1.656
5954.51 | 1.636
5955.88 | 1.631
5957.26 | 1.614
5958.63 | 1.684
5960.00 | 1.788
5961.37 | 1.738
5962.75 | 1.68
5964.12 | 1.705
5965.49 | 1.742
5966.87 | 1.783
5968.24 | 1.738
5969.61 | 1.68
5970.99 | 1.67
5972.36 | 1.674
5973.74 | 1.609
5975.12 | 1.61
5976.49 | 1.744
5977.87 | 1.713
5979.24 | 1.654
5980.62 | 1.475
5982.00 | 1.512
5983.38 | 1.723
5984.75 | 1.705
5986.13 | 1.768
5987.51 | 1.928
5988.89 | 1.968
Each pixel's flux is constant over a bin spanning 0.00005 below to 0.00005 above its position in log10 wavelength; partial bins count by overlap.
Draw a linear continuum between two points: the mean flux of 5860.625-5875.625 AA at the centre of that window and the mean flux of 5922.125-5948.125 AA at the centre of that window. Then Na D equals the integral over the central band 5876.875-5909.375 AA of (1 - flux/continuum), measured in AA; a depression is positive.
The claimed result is 3.8 AA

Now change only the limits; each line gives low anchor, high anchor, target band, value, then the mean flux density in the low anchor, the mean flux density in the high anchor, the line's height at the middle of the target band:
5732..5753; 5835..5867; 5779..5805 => 0.3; 1.72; 1.81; 1.76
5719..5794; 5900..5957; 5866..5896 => 2.3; 1.76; 1.72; 1.73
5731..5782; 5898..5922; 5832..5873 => -2.4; 1.76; 1.69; 1.72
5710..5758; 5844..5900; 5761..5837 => -4.9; 1.74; 1.67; 1.7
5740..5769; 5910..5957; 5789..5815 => -0.7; 1.77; 1.72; 1.75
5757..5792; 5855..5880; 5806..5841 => -1.3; 1.79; 1.78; 1.79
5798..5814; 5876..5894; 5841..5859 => -2.3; 1.78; 1.5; 1.62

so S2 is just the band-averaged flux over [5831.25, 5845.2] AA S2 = 1.89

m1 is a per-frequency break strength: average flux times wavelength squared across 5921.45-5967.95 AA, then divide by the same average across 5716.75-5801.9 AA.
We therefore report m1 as 1.1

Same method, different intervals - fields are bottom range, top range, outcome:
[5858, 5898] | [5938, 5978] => 1.09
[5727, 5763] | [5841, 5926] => 1.05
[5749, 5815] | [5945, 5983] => 1.02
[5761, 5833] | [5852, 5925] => 0.94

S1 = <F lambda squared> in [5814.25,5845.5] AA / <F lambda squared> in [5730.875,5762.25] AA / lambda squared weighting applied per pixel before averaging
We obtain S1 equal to 1.15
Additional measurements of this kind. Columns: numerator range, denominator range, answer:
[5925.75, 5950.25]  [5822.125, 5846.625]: 0.96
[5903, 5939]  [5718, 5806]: 1.03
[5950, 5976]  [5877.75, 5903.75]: 1.15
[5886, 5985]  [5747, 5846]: 0.97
